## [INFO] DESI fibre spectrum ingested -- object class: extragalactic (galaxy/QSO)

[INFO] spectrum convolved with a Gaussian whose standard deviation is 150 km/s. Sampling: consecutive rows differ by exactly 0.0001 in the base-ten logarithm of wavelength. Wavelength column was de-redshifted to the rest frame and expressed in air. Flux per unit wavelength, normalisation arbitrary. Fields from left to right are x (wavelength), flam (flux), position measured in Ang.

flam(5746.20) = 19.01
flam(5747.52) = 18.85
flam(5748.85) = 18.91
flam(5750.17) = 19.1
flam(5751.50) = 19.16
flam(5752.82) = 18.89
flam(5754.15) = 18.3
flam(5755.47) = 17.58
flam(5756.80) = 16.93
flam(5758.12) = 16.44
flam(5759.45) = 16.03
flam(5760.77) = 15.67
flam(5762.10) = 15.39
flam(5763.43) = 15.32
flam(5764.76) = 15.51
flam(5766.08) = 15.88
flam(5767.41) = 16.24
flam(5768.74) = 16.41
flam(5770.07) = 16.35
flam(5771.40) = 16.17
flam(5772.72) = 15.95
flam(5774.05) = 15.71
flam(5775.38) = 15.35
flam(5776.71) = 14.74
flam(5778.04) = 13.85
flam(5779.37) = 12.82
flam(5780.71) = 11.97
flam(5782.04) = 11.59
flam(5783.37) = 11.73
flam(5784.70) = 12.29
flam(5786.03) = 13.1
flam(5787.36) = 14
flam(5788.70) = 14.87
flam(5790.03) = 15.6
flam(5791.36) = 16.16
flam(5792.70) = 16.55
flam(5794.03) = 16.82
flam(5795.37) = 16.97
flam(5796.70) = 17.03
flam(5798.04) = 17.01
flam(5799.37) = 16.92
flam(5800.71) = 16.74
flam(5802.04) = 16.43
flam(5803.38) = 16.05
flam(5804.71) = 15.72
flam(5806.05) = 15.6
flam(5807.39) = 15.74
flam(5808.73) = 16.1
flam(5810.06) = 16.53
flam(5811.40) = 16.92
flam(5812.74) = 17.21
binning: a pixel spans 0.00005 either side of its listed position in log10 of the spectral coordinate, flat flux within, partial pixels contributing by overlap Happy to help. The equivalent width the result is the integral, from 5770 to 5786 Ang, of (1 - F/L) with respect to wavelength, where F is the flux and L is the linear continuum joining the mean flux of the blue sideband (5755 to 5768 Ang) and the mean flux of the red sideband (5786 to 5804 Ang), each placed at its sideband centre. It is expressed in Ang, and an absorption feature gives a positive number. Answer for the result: 2.2 Ang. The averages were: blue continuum 16.1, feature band 13.9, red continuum 16.1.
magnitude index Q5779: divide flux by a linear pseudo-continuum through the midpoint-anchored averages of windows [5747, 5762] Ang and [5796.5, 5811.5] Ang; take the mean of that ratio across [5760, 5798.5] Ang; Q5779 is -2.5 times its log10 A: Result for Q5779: 0.13 mag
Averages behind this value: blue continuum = 17.7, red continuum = 16.4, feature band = 15.1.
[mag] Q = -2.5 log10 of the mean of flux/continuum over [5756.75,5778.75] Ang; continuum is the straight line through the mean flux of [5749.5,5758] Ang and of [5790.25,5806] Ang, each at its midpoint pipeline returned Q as 0.13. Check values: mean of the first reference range 18.2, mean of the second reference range 16.5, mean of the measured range 15.7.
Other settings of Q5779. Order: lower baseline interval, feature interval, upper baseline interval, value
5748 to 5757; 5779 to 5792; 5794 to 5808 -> 0.261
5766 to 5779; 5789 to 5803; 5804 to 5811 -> -0.048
